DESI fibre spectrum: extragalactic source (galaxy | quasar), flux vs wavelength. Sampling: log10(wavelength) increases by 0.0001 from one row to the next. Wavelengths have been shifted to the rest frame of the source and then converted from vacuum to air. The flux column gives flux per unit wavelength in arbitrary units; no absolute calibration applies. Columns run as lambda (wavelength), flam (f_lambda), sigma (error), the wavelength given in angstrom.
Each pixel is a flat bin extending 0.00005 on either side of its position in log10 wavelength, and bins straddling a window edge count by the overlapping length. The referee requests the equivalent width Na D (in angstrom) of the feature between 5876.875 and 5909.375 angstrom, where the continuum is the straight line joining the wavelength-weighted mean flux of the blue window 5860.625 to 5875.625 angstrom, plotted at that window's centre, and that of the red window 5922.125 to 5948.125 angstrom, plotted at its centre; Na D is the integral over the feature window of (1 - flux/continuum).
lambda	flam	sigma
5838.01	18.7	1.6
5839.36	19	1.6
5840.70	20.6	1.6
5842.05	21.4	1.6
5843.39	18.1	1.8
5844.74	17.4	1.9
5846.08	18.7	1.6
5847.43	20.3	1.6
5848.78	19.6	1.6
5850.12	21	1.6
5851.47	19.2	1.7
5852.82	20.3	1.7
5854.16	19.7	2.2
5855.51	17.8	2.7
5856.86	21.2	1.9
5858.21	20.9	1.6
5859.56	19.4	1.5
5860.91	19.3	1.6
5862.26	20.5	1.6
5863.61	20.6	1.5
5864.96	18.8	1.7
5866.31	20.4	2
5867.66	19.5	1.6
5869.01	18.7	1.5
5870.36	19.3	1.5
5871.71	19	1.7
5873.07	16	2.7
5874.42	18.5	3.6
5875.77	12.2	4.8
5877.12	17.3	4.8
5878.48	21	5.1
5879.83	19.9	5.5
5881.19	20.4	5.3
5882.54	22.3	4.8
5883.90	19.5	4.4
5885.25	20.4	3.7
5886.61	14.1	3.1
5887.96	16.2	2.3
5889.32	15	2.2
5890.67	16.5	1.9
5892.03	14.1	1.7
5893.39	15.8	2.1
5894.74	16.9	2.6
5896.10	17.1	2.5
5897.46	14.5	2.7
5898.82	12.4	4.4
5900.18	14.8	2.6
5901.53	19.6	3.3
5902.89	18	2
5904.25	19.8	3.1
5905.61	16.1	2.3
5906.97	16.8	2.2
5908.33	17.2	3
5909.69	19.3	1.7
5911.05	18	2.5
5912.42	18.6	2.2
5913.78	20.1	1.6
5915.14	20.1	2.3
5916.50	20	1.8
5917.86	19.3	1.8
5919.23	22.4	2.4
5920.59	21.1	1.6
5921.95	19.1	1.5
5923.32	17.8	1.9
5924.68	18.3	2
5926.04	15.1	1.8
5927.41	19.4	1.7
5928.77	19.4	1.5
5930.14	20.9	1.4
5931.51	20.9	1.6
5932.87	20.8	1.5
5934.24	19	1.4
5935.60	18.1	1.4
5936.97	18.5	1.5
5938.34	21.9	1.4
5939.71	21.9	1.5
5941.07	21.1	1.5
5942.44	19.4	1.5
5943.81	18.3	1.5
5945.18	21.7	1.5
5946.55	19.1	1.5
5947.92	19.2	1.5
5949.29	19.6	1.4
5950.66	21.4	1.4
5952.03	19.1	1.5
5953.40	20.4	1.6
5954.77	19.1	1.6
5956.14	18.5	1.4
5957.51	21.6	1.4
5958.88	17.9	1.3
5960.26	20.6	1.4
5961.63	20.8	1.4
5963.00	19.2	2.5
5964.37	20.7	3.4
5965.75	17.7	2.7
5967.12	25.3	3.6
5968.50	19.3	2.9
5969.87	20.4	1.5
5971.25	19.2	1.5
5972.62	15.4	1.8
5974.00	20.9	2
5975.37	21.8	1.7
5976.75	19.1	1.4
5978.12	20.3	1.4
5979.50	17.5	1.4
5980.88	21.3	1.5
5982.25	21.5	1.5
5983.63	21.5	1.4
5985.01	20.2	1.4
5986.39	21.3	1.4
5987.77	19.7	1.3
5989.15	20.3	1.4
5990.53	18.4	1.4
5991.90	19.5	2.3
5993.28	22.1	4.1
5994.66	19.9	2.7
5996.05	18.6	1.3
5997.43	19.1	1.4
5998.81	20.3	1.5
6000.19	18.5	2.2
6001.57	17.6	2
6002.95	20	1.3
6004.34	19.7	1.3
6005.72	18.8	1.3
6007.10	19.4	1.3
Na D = 3.0 angstrom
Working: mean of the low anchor 18.9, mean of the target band 17.3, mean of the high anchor 19.5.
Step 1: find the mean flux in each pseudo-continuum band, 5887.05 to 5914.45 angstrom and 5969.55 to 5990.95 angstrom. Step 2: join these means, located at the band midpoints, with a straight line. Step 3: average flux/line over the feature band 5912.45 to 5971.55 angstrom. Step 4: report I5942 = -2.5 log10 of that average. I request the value -0.08 mag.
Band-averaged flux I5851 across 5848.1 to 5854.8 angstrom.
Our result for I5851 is 20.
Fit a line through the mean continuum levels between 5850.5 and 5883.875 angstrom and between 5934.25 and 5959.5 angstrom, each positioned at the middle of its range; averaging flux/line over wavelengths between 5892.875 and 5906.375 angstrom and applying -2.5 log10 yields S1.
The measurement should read 0.18 mag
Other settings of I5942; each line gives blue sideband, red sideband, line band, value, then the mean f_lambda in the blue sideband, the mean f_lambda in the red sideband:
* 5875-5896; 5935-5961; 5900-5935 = -0.02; 17.4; 19.9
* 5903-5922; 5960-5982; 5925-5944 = -0.01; 19.1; 20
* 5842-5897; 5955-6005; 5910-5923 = -0.04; 18.6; 19.9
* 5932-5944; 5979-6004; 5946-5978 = 0.00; 20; 19.9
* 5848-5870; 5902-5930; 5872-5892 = 0.10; 19.8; 18.8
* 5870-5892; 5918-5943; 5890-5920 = 0.07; 17.8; 19.7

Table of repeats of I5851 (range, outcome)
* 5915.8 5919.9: 20.5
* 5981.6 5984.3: 21.5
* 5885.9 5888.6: 15.2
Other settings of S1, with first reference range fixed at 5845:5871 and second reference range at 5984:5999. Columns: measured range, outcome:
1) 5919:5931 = 0.04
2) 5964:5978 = 0.00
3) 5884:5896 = 0.21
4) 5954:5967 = 0.00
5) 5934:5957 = 0.00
